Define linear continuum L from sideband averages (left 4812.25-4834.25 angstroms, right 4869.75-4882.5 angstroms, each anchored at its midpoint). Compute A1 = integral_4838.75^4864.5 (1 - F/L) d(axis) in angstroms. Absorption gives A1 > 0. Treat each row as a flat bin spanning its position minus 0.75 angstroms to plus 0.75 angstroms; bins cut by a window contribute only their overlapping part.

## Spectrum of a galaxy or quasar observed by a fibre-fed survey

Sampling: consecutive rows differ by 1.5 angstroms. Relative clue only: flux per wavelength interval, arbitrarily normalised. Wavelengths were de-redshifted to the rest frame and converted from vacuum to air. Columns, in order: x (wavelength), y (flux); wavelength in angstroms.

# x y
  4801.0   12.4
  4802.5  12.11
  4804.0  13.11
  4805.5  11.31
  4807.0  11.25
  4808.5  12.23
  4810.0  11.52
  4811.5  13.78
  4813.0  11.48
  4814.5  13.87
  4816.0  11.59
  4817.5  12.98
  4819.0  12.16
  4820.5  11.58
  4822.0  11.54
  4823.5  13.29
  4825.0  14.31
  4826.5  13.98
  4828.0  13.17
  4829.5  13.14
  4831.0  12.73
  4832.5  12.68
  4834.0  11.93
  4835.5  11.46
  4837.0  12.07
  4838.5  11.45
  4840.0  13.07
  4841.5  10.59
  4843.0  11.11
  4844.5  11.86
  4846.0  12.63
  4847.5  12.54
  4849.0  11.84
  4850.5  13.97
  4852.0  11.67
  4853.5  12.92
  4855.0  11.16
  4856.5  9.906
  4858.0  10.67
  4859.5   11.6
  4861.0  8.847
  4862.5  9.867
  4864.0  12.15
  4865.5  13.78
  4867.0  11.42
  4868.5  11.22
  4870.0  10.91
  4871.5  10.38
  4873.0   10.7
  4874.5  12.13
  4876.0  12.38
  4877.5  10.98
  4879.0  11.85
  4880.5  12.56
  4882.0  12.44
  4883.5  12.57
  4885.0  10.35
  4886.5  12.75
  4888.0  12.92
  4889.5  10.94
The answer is 1.2 angstroms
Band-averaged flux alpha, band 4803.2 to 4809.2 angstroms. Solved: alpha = 12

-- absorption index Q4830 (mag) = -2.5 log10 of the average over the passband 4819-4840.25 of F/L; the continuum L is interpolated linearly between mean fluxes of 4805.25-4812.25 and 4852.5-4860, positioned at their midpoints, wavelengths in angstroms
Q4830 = -0.077 mag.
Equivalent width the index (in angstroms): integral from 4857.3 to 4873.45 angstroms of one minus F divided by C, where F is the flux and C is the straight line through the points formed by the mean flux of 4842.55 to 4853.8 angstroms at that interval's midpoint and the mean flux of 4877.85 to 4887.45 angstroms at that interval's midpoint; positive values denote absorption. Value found 1.50 angstroms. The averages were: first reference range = 12.3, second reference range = 12.1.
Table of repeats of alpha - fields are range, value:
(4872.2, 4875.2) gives 11.4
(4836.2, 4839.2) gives 11.8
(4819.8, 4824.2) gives 12.1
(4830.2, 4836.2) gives 12.2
